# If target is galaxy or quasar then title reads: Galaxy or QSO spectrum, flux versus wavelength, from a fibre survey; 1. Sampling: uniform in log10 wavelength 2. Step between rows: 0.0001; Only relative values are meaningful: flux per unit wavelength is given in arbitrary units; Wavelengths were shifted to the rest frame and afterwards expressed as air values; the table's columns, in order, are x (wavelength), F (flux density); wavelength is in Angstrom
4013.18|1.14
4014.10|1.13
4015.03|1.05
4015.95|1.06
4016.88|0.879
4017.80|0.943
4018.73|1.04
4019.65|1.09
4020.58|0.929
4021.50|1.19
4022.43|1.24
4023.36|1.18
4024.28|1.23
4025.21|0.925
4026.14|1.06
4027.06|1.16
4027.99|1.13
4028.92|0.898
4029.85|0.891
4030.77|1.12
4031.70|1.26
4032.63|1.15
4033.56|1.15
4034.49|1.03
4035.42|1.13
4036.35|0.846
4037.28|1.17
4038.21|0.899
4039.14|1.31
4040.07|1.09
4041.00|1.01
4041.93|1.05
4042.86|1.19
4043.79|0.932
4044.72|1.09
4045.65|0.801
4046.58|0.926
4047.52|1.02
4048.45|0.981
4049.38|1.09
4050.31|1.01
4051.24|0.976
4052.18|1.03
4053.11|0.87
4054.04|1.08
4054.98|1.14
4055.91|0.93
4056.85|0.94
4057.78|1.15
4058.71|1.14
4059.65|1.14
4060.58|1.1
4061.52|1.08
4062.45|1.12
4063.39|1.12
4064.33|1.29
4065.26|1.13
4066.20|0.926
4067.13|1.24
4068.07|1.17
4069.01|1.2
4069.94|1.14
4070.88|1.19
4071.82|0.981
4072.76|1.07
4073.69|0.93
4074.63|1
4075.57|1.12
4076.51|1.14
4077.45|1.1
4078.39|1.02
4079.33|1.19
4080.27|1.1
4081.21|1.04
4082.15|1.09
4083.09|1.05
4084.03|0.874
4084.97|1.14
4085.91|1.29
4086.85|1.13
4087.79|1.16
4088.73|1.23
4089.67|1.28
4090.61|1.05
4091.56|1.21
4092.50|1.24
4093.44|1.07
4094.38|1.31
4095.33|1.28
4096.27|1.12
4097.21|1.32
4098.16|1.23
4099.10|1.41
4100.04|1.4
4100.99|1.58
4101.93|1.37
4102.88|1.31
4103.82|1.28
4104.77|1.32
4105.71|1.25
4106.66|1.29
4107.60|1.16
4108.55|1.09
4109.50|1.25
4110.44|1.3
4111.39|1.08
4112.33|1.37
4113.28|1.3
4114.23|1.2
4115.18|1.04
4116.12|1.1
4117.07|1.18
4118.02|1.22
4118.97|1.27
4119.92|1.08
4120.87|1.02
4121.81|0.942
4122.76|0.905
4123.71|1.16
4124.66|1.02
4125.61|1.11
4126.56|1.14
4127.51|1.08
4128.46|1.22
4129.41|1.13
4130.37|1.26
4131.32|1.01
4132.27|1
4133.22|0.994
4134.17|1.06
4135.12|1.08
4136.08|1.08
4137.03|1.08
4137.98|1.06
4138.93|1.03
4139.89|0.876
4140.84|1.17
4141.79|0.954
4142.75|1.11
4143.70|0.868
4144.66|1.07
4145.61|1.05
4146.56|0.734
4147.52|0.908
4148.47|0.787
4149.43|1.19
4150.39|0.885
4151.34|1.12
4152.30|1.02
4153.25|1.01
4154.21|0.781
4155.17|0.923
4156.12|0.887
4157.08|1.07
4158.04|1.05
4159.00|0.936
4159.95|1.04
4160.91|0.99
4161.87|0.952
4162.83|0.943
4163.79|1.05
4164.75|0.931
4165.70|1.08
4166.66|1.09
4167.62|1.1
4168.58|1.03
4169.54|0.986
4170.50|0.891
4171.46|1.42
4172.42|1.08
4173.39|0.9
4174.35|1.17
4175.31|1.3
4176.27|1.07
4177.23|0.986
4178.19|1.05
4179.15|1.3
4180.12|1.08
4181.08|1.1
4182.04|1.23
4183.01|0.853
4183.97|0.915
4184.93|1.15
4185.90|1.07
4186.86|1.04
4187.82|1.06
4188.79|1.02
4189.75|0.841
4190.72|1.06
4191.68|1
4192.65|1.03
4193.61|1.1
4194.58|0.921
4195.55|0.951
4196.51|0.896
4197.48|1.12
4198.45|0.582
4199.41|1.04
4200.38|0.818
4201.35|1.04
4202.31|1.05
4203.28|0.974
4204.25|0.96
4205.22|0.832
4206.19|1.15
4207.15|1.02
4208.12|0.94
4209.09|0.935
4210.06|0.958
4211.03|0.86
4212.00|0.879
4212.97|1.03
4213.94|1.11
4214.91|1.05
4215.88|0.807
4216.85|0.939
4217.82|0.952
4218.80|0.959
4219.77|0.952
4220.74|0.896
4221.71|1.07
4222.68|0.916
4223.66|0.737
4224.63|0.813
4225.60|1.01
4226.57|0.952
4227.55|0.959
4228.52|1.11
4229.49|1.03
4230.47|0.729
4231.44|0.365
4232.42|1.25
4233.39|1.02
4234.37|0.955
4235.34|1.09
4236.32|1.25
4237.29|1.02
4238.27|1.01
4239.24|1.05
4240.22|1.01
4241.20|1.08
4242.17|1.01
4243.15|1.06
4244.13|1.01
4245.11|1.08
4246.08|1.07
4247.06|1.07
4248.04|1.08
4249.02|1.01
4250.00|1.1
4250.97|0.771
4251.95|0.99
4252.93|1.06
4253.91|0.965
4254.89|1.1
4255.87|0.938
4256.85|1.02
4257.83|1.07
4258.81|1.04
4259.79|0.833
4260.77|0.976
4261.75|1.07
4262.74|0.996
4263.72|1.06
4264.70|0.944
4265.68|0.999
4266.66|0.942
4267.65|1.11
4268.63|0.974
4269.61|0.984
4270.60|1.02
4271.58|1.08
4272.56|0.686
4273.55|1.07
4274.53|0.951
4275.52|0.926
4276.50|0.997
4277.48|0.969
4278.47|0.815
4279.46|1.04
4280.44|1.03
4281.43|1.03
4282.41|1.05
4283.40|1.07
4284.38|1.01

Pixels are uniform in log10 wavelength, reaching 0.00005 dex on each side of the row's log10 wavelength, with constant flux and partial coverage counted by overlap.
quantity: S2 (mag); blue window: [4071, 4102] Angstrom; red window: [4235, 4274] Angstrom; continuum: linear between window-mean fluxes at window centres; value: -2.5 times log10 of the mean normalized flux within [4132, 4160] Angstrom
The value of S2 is 0.12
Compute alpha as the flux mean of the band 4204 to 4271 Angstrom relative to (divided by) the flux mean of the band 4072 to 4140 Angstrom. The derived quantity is 0.86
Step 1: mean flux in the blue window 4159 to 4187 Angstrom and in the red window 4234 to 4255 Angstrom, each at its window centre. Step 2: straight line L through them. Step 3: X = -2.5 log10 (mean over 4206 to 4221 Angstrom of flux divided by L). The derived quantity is 0.092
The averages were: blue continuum 1.06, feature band 0.962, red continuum 1.04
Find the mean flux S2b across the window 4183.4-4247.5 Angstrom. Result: 0.979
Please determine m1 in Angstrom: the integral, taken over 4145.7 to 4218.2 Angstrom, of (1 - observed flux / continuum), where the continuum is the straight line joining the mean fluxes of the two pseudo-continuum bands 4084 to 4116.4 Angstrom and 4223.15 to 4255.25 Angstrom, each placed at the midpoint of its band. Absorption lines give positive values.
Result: 6.1 Angstrom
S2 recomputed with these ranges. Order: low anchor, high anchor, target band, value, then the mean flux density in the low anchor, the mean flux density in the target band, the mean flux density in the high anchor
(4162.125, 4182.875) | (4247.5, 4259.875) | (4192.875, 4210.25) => 0.10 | 1.08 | 0.962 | 1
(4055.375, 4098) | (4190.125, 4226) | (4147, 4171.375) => 0.03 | 1.12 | 0.993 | 0.955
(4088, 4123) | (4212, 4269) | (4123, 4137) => 0.08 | 1.22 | 1.09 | 0.99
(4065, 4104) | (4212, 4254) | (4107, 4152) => 0.03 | 1.17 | 1.08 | 0.985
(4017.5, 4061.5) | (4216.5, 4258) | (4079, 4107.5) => -0.18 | 1.06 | 1.22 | 0.989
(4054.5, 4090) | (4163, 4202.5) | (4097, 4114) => -0.19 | 1.11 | 1.29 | 1.03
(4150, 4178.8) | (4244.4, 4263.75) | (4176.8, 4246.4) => 0.03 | 1.03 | 0.988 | 1.01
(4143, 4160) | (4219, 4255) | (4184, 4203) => -0.01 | 0.963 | 0.987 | 0.989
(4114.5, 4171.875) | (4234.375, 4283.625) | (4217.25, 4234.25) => 0.10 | 1.04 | 0.925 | 1.01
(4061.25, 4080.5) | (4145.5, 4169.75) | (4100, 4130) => -0.14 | 1.11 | 1.19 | 0.982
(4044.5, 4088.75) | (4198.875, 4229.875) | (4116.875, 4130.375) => -0.08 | 1.08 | 1.11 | 0.96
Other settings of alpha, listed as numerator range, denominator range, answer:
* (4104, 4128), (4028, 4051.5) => 1.11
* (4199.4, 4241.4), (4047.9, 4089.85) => 0.89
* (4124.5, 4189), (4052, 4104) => 0.91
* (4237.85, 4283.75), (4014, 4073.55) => 0.94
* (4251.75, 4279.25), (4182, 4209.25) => 1.00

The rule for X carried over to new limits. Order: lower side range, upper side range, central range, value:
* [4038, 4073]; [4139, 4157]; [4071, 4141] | -0.14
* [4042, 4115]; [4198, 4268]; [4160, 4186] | -0.02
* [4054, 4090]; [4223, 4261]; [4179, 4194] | -0.02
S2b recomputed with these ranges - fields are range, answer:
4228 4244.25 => 1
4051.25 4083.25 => 1.09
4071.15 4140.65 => 1.15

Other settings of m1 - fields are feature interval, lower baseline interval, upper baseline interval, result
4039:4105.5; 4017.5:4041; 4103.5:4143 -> -1.53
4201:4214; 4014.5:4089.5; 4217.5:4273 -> 0.37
